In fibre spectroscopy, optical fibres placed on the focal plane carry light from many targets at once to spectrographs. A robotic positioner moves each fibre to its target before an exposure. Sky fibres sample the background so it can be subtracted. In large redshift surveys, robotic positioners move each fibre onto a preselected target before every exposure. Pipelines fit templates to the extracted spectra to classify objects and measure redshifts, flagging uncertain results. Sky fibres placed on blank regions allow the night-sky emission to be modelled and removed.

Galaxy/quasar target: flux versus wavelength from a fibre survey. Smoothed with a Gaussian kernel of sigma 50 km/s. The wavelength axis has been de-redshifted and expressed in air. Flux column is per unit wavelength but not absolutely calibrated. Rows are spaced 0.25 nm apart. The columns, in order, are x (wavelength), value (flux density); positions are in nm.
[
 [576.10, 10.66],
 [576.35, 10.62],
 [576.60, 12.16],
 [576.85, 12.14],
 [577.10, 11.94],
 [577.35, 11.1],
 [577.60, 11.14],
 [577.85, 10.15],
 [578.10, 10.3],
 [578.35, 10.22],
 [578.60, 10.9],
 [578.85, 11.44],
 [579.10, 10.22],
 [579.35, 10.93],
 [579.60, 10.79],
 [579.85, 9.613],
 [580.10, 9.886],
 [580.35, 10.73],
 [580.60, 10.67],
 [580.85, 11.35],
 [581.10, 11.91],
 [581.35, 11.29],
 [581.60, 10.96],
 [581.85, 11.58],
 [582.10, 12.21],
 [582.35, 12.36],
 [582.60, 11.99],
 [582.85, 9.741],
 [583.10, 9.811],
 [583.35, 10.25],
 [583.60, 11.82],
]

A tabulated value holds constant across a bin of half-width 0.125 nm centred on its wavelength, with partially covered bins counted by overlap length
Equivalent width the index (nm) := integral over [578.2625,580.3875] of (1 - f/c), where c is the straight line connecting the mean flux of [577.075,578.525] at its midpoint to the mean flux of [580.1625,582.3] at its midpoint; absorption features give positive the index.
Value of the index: 0.09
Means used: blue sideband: 10.7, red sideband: 11.3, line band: 10.5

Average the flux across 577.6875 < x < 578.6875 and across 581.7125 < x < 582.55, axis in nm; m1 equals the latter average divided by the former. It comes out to 1.2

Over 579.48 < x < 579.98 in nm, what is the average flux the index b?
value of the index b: 10.2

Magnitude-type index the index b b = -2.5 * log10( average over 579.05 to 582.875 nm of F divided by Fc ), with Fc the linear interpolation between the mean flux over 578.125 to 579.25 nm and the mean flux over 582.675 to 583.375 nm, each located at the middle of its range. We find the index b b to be -0.07 mag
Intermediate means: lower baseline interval 10.7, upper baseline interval 10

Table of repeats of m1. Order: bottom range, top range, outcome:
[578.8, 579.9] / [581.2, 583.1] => 1.07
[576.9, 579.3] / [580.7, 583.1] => 1.05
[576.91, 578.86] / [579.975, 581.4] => 1.00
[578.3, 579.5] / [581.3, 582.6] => 1.09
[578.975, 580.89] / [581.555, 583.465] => 1.06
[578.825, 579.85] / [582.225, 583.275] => 1.03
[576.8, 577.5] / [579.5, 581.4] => 0.92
